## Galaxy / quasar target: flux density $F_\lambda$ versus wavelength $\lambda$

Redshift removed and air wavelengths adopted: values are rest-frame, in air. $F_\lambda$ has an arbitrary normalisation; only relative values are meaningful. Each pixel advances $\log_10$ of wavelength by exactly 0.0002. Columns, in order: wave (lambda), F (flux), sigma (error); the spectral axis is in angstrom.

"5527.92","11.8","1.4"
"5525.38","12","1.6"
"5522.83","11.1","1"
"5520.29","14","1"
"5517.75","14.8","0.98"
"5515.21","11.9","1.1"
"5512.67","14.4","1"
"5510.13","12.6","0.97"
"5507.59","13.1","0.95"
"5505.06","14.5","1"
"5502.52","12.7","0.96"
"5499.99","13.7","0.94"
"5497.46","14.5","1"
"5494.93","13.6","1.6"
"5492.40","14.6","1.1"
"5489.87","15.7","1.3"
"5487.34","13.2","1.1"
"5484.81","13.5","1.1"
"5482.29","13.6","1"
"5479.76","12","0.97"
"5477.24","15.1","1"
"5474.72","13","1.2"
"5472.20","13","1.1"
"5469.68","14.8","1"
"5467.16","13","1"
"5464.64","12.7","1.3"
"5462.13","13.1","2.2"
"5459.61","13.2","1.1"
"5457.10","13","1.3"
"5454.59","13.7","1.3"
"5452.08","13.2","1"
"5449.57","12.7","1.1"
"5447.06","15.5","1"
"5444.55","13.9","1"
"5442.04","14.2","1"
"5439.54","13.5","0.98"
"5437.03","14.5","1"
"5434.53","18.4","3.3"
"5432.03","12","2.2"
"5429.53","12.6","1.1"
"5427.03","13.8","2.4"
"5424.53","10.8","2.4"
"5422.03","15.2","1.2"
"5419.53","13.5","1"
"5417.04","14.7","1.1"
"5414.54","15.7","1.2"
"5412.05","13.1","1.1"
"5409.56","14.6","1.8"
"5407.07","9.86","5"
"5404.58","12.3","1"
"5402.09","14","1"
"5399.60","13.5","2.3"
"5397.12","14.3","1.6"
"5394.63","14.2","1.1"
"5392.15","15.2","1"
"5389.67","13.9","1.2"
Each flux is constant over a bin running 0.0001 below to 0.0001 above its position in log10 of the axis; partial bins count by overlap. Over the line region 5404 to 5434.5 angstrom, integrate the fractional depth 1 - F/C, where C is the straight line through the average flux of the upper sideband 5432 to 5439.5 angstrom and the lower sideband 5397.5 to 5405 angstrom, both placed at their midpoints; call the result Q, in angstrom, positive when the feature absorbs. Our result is 2.08 angstrom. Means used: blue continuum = 13.5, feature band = 13.4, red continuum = 15.2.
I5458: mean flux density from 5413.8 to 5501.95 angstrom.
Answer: 13.8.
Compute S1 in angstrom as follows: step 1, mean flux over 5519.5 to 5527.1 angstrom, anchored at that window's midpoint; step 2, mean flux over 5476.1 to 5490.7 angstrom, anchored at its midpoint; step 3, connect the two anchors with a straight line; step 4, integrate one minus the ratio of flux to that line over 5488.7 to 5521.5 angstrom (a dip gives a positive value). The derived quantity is -2.3 angstrom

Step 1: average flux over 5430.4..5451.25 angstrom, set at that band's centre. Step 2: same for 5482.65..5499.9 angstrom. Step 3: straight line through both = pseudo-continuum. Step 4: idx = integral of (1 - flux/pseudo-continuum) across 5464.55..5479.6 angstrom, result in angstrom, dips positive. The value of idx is 0.7 angstrom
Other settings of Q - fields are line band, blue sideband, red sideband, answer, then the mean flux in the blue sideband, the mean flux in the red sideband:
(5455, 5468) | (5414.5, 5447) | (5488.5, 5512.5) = 0.9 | 14.1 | 13.9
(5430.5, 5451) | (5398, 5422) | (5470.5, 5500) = -0.9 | 13.6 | 13.8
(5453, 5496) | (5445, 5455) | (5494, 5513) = 0.4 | 13.8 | 13.6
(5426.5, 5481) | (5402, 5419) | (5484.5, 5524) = -0.6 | 13.4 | 13.6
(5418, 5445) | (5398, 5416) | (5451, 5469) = -1.2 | 13.3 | 13.2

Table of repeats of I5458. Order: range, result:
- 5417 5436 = 13.8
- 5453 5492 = 13.5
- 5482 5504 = 13.9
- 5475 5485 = 13.5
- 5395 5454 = 13.7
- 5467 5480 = 13.6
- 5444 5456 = 13.8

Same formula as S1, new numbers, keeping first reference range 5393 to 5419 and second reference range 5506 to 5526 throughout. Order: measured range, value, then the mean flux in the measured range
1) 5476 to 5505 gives -1.5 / 13.9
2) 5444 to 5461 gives -0.2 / 13.6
